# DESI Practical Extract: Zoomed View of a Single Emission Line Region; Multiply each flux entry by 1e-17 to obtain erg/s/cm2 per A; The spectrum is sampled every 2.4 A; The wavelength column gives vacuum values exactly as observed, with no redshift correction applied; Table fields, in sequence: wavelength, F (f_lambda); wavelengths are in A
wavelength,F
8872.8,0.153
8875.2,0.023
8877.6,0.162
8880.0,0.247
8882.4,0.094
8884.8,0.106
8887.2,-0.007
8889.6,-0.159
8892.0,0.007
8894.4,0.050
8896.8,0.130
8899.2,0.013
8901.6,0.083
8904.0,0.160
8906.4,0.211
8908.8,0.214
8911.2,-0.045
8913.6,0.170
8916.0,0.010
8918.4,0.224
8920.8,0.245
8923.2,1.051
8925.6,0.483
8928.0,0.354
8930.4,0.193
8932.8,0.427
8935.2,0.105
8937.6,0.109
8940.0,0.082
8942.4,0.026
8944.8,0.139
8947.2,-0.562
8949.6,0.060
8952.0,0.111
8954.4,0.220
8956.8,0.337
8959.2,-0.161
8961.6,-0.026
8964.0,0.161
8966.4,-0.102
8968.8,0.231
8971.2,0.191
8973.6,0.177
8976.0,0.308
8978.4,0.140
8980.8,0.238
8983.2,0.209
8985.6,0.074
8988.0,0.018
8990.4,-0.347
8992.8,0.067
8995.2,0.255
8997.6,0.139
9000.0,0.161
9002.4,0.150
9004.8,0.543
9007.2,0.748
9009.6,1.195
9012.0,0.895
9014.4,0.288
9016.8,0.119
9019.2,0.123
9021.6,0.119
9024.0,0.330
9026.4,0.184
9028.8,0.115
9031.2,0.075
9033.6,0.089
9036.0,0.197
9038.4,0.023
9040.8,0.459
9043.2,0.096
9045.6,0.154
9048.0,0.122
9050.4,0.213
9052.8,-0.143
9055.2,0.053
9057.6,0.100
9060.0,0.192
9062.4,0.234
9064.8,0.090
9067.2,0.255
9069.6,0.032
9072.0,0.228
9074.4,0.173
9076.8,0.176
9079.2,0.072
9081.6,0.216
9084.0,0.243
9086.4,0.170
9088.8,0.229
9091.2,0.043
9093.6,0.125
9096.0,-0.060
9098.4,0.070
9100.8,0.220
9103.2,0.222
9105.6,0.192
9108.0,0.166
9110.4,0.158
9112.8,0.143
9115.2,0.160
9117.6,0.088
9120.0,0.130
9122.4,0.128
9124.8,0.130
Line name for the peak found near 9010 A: [O III] 5007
